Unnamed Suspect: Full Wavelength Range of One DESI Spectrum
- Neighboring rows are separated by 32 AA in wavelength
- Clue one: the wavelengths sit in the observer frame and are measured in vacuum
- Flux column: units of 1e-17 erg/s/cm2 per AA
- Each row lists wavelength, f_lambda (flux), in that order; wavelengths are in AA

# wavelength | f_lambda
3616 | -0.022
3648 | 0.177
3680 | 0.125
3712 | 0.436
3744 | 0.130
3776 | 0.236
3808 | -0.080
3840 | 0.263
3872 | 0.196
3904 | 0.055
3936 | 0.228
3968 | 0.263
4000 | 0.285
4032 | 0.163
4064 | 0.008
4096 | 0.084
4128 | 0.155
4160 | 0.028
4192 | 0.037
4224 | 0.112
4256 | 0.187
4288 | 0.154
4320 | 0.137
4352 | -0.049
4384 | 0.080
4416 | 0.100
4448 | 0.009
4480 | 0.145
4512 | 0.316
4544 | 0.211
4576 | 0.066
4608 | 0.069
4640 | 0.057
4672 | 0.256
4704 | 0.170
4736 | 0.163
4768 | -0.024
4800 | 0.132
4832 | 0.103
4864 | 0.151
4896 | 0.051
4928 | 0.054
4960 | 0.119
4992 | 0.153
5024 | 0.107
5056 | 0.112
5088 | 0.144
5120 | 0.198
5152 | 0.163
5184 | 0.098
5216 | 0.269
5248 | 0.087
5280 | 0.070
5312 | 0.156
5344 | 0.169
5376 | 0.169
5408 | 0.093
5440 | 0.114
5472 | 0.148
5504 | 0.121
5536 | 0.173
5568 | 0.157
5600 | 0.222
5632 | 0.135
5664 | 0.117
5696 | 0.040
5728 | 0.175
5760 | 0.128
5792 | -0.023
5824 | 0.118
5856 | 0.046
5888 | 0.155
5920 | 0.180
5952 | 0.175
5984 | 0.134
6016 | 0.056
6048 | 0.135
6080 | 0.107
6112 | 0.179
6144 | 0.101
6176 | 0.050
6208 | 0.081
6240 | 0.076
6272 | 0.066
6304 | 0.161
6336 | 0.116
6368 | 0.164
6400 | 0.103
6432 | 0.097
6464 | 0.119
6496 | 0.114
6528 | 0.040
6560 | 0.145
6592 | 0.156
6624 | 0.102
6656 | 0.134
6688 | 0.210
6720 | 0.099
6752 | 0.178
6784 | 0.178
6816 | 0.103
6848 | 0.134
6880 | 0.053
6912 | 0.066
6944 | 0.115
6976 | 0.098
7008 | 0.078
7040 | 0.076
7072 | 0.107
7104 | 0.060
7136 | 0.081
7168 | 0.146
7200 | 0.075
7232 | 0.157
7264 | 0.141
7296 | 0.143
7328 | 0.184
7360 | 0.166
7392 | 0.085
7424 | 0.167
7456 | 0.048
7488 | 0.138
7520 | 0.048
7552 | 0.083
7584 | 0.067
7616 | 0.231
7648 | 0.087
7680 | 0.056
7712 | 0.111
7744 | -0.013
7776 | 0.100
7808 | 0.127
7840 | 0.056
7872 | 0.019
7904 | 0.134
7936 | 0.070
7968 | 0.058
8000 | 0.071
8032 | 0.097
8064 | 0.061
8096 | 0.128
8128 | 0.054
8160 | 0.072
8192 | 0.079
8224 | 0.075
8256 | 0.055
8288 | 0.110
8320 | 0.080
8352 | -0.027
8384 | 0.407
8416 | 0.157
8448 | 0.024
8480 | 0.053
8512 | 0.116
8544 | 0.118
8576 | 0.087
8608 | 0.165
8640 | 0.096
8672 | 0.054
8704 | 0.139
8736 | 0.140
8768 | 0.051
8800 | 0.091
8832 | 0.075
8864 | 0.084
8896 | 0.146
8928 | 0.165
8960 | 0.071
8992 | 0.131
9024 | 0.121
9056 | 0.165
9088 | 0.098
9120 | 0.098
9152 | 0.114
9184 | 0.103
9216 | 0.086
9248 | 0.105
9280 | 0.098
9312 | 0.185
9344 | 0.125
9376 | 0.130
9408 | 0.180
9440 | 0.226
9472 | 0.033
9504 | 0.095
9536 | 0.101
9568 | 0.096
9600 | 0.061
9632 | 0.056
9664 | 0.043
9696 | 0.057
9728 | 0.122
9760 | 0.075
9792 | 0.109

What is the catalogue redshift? 1.25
